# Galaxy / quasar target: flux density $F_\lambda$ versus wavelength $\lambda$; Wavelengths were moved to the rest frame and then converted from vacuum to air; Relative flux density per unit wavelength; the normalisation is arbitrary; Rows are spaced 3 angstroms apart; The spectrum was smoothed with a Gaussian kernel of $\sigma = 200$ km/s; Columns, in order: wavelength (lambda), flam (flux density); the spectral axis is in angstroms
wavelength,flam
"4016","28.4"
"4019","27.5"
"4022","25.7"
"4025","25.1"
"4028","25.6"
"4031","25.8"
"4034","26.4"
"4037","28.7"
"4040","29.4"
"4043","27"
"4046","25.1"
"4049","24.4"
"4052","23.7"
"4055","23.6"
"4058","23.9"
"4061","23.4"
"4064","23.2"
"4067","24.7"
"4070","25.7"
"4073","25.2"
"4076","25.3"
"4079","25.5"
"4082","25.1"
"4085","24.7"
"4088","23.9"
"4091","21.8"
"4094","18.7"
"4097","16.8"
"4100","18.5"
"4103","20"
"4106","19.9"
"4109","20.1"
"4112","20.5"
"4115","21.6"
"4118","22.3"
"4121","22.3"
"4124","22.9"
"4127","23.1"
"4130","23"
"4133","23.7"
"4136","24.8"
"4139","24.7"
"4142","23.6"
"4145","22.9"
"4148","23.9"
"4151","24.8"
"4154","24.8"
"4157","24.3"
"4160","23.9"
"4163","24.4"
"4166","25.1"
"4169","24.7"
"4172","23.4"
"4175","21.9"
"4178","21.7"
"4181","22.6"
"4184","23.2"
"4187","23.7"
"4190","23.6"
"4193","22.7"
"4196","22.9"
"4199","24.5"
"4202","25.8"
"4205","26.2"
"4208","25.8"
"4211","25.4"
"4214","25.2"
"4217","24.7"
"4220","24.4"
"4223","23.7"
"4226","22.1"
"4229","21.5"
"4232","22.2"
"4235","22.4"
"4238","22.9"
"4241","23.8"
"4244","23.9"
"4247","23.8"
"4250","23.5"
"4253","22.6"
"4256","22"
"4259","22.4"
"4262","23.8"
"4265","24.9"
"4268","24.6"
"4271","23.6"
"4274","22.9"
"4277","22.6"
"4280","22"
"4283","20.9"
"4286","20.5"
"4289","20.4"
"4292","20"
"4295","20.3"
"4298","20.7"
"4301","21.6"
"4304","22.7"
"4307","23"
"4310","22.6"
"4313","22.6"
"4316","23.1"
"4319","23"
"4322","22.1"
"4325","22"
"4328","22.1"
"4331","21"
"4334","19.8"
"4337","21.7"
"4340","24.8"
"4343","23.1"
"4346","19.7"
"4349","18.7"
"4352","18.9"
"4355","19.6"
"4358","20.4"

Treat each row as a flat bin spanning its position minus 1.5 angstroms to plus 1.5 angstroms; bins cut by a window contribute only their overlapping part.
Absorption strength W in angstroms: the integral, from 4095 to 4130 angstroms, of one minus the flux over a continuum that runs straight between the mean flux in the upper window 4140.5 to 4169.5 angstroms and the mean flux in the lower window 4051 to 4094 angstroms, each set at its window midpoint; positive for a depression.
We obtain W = 4.86 angstroms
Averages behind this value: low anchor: 24.1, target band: 20.8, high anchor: 24.2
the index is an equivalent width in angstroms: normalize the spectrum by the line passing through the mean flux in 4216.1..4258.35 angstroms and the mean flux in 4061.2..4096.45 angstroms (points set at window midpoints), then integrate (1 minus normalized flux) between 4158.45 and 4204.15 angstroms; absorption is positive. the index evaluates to -0.6 angstroms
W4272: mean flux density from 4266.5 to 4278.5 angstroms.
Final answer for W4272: 23.4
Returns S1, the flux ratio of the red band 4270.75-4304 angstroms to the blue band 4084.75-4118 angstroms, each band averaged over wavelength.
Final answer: 1.0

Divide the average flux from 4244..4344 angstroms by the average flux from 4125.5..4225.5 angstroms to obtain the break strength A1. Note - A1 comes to 0.93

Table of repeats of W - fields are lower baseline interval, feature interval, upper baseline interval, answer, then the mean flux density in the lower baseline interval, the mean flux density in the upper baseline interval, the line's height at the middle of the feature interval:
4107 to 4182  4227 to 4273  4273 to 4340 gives -1.87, 23.2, 21.8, 22.3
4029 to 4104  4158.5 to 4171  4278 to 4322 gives -0.77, 24.1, 21.7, 23.1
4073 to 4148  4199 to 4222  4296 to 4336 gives -3.16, 22.4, 22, 22.2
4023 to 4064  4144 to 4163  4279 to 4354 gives -0.24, 25.5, 21.5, 23.9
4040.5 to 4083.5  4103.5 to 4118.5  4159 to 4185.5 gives 2.15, 24.8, 23.4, 24.2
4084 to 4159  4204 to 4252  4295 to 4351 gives -3.81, 22.3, 21.8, 22.1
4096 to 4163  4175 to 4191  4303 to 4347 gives -0.31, 22.5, 22.2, 22.4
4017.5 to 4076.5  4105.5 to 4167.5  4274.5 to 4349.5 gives 2.45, 25.5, 21.7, 24.2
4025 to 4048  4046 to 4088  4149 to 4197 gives 2.43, 26.7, 23.6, 26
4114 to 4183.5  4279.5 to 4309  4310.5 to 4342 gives 1.66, 23.5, 22.2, 22.5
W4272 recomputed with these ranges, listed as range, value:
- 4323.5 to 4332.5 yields 21.7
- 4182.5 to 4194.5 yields 23.3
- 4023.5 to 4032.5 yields 25.5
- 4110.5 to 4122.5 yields 21.7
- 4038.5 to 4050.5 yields 26.5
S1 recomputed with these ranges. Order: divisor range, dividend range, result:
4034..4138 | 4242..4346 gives 0.96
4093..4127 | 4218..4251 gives 1.13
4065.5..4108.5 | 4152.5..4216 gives 1.07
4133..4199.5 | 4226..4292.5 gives 0.95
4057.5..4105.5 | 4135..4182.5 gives 1.04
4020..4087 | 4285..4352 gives 0.85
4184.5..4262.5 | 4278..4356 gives 0.91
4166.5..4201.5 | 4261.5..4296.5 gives 0.95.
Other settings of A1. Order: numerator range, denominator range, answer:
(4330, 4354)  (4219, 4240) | 0.92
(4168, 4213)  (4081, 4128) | 1.12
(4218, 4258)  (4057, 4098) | 0.98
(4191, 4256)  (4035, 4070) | 0.94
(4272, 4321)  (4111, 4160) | 0.93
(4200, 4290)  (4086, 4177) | 1.04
